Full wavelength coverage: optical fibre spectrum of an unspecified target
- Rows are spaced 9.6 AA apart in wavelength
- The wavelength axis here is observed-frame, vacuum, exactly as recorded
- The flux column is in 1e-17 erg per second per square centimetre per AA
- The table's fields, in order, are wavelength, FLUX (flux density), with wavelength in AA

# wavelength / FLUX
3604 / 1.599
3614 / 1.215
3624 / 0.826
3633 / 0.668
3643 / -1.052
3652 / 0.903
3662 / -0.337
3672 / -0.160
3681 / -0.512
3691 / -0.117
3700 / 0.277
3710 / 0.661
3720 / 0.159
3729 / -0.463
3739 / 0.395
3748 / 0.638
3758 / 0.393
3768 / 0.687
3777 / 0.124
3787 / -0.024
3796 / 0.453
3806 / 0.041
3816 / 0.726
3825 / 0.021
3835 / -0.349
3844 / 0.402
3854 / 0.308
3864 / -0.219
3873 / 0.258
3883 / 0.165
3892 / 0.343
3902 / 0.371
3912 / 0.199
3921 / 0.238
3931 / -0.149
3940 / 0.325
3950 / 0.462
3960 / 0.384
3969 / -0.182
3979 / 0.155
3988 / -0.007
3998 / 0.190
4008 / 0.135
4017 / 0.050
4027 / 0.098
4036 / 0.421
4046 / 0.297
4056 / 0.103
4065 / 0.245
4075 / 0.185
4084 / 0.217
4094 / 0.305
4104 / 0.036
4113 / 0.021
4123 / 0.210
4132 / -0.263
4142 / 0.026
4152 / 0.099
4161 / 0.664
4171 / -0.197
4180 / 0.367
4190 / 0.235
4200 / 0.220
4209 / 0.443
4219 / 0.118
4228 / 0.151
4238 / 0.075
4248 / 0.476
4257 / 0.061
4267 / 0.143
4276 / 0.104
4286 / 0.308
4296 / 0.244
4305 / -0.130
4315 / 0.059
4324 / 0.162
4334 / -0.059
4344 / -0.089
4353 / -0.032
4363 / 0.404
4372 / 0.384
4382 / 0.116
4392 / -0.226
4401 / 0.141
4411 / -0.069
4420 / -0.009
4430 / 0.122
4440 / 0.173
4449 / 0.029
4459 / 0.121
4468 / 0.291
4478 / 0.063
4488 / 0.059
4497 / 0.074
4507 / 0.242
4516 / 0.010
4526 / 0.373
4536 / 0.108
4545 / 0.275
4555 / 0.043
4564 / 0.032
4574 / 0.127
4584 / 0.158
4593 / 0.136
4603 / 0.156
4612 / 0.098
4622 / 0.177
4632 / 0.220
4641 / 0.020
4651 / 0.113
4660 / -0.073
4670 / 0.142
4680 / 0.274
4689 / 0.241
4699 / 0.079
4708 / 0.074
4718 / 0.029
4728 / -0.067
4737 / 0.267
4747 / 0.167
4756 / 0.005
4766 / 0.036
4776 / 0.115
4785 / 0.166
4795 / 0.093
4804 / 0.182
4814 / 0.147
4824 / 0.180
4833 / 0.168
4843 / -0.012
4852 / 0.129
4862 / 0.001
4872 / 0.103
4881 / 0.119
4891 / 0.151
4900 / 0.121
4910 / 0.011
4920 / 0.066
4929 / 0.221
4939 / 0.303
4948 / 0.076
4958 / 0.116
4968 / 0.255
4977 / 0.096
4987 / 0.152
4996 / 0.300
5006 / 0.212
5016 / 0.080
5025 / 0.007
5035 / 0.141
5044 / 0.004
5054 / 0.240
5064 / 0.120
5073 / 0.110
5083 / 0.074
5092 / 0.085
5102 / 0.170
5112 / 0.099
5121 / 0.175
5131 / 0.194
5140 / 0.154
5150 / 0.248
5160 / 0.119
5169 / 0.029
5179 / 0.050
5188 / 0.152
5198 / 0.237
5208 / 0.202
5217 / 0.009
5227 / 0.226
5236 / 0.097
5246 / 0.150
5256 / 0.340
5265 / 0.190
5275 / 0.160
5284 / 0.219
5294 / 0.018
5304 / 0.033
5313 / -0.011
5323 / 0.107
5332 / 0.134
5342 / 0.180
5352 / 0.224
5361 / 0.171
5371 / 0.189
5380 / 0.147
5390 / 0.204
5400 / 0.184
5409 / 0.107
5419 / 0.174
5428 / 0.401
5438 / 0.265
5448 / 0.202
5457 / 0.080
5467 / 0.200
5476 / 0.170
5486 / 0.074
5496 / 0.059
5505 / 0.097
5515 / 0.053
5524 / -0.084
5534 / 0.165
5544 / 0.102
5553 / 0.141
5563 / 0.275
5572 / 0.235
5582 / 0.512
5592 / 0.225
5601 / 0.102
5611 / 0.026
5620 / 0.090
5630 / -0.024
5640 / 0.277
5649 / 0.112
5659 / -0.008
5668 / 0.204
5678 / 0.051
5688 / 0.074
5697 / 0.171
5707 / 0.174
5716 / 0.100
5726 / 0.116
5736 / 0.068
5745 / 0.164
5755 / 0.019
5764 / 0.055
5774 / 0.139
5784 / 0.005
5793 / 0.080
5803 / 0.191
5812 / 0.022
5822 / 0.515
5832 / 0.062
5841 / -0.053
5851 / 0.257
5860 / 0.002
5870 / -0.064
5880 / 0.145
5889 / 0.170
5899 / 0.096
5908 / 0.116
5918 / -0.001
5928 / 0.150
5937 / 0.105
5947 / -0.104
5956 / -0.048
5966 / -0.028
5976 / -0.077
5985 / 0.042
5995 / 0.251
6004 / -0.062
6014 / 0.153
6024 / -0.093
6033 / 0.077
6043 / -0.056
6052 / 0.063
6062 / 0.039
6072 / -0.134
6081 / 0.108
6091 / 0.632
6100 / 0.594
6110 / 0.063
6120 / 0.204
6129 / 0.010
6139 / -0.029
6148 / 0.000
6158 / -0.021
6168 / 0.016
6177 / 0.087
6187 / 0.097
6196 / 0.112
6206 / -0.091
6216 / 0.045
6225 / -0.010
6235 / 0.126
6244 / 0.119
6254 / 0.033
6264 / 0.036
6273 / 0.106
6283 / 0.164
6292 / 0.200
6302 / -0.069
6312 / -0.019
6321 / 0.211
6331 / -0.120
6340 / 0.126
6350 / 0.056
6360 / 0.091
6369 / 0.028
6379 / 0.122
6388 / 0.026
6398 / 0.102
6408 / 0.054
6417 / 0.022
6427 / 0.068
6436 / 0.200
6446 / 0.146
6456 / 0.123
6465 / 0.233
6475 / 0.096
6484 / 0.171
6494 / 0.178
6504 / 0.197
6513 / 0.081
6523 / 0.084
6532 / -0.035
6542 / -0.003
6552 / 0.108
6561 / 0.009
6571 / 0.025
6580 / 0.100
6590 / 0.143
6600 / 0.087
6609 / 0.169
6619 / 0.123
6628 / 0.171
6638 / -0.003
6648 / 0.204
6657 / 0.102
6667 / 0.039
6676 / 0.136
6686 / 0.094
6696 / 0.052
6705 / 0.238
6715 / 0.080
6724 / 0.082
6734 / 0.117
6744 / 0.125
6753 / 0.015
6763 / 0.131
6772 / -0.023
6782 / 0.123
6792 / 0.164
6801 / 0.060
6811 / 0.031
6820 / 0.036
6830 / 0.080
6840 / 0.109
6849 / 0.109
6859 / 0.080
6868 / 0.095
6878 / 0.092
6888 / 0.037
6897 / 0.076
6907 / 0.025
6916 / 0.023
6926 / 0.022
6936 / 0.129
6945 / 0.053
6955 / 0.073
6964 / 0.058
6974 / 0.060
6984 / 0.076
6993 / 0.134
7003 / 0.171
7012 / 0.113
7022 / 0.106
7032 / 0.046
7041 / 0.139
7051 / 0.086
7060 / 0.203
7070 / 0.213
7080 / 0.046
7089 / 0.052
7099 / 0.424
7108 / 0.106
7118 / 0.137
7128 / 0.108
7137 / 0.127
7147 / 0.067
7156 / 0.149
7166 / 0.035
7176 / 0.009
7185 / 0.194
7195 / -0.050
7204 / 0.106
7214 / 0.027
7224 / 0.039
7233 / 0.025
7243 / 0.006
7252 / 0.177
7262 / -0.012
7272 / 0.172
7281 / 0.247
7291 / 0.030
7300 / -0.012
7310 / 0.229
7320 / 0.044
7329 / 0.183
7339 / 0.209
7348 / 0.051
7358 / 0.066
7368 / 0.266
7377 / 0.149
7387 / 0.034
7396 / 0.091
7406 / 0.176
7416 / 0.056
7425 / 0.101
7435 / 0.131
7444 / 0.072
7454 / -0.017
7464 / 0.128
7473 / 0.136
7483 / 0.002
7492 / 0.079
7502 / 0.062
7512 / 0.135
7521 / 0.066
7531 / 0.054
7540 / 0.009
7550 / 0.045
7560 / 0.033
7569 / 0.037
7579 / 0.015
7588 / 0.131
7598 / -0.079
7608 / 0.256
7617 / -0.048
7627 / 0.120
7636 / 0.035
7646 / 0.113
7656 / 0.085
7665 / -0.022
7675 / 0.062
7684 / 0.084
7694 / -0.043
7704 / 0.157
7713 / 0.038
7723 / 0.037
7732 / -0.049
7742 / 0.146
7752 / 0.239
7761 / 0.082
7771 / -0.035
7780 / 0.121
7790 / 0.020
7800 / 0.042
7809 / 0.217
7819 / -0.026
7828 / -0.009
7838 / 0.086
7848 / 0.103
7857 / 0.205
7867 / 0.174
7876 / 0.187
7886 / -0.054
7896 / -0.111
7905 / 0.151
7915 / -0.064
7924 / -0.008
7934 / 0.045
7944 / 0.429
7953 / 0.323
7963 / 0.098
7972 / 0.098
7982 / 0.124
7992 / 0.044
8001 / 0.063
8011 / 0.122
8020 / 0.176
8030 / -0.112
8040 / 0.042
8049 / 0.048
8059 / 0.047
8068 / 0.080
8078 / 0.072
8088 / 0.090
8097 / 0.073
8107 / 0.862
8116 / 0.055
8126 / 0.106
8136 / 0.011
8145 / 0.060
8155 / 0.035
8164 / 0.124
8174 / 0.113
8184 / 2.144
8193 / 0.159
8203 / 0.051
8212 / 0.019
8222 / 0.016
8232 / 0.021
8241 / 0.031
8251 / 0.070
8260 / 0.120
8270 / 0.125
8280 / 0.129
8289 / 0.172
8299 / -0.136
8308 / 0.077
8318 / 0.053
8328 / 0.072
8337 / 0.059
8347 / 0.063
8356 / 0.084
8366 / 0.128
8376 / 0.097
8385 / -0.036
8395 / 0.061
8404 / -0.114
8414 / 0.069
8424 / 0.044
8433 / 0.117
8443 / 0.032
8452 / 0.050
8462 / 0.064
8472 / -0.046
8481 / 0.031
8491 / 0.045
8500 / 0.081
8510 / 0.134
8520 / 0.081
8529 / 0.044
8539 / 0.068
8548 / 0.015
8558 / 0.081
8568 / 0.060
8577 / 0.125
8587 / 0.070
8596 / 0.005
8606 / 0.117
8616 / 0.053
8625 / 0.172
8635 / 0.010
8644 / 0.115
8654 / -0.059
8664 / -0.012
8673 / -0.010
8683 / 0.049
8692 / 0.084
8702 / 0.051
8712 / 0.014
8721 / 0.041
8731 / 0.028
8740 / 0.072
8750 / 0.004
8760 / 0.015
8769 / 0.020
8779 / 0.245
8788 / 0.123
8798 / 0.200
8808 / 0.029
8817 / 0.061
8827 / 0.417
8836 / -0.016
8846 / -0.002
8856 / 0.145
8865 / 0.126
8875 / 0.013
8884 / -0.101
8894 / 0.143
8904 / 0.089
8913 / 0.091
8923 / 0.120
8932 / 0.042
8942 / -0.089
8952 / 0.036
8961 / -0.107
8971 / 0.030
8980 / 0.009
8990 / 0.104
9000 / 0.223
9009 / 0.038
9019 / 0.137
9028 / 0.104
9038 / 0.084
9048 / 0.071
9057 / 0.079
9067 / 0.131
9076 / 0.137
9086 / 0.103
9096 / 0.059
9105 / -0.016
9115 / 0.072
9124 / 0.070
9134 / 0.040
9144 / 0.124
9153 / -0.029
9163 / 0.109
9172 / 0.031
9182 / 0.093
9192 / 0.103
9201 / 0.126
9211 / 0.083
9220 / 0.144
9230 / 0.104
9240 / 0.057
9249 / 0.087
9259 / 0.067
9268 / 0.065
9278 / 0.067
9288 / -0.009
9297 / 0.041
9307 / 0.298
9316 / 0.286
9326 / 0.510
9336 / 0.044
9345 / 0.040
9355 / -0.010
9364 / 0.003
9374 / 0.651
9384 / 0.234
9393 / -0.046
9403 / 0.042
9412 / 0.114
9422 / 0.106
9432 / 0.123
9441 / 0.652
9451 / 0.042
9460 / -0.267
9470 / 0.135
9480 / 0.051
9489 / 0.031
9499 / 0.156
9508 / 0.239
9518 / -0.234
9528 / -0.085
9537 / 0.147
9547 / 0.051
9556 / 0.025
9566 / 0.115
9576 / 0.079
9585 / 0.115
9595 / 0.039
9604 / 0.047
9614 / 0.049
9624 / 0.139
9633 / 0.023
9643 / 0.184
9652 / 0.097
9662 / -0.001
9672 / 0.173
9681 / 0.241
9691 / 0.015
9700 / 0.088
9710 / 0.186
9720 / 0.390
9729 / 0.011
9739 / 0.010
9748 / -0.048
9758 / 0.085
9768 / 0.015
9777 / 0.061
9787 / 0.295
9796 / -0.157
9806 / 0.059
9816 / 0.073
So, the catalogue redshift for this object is 0.635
